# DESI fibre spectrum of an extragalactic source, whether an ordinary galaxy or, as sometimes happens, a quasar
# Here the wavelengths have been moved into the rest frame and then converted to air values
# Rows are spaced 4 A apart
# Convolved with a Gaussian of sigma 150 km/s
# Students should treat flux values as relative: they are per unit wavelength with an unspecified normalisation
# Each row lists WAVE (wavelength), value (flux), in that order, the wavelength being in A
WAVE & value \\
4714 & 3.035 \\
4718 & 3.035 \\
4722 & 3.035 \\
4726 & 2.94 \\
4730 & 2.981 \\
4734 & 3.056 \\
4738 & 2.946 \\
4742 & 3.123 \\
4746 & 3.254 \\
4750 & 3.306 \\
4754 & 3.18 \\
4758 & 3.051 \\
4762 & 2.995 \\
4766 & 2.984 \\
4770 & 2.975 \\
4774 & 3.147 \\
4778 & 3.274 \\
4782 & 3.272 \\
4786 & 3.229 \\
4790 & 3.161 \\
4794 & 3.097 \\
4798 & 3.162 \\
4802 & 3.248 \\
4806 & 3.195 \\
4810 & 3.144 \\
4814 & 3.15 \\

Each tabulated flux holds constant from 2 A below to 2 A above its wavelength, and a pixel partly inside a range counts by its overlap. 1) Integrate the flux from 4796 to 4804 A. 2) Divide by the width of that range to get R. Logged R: 3.21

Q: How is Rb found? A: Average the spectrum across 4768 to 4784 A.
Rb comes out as 3.17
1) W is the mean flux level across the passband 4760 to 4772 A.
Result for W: 2.98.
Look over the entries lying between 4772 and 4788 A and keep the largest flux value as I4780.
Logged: 3.274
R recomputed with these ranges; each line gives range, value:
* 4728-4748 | 3.07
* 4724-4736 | 2.99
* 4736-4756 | 3.16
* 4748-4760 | 3.18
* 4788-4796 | 3.13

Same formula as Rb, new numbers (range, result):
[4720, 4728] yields 2.99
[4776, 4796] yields 3.21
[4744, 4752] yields 3.28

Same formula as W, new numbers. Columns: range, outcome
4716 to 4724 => 3.04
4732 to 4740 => 3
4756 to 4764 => 3.02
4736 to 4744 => 3.03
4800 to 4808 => 3.22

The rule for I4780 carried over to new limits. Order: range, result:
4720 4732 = 3.035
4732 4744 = 3.123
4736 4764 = 3.306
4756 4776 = 3.147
